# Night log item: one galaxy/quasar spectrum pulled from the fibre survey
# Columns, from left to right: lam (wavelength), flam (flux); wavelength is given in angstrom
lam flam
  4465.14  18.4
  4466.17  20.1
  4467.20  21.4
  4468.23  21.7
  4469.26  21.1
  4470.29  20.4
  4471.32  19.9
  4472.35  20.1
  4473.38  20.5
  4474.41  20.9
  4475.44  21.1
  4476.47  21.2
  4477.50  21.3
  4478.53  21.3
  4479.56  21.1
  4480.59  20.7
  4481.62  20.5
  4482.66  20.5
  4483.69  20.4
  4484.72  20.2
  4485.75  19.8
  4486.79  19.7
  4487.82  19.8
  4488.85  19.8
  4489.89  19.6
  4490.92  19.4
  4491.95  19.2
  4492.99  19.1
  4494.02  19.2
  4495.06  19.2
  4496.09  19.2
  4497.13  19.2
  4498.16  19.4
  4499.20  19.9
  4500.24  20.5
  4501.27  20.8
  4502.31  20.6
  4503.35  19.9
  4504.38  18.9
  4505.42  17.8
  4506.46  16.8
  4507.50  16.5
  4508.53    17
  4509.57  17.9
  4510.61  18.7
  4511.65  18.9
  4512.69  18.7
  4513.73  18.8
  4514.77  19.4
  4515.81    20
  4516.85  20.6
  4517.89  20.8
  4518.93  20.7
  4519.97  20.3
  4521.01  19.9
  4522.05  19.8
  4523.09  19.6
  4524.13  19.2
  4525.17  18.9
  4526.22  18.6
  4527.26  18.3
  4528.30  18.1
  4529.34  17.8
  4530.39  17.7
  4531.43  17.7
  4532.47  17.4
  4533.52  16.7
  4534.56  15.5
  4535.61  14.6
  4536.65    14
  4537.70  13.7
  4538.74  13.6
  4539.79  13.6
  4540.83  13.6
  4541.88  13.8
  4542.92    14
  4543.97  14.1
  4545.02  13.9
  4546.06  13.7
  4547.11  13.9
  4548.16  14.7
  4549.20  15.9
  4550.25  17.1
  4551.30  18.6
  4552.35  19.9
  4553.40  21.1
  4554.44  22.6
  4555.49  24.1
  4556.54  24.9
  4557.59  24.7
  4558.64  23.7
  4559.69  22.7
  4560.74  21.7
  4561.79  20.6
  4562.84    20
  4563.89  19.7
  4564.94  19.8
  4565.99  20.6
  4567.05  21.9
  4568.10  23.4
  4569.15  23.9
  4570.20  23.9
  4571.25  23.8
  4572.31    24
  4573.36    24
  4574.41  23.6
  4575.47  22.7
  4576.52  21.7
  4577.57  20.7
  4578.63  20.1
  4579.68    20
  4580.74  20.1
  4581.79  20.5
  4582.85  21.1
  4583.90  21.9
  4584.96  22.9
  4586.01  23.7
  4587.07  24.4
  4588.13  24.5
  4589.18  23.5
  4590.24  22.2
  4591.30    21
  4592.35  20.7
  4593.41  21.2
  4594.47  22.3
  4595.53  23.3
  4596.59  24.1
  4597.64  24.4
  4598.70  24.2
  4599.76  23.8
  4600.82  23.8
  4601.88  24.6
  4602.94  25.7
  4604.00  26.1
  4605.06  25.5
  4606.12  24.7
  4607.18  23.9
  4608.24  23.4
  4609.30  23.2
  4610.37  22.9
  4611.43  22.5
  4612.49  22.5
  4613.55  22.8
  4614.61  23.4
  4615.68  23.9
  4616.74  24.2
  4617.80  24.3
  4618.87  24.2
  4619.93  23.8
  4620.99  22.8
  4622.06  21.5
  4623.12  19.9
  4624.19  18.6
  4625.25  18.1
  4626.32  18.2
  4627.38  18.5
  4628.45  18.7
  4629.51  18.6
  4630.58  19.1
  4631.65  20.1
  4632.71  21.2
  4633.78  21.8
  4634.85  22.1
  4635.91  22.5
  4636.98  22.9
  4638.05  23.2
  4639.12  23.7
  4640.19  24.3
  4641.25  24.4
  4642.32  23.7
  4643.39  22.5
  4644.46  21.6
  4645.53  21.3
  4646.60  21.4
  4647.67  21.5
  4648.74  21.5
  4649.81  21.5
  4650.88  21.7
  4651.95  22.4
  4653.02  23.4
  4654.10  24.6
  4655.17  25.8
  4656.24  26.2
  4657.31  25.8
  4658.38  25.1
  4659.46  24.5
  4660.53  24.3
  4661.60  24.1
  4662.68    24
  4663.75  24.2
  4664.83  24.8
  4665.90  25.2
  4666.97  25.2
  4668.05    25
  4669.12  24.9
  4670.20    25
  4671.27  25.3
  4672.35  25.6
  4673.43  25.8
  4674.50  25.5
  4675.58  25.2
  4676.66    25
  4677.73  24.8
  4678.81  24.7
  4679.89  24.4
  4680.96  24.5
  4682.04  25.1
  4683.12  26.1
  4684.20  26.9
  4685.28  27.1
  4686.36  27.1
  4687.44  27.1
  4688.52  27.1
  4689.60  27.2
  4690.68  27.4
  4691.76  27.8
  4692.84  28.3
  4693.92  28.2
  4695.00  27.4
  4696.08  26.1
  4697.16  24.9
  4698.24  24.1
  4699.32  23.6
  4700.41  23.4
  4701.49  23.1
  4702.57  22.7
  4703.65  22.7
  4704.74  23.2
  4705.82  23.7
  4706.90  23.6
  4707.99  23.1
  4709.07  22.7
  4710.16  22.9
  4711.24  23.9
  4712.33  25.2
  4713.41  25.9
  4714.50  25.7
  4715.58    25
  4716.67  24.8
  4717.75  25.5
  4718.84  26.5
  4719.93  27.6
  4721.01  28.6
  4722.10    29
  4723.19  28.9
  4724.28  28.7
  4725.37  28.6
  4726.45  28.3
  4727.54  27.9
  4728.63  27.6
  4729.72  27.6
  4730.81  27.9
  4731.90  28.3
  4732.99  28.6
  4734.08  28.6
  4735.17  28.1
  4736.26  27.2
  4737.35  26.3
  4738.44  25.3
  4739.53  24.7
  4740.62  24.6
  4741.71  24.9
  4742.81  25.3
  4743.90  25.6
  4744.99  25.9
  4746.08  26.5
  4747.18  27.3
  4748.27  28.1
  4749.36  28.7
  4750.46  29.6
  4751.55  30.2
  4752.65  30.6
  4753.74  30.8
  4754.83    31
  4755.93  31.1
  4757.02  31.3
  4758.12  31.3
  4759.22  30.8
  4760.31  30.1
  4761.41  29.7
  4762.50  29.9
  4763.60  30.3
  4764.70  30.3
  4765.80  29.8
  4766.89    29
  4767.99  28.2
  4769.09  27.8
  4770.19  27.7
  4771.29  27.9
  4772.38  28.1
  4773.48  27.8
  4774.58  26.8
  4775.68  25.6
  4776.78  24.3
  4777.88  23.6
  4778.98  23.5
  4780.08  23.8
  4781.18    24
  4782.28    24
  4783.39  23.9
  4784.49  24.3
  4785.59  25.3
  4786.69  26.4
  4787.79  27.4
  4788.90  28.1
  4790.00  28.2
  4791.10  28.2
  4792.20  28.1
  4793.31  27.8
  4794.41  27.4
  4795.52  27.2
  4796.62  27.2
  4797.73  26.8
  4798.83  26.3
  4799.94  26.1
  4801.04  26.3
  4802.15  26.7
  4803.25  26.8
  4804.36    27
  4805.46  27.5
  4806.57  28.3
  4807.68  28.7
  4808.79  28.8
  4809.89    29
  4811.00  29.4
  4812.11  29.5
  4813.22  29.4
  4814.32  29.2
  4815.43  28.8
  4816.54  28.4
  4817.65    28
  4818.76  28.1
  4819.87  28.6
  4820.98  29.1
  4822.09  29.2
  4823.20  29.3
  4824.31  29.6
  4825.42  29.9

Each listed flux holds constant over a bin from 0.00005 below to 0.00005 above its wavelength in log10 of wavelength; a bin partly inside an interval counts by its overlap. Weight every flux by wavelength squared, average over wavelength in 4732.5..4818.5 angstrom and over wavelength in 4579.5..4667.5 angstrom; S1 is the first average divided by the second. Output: 1.3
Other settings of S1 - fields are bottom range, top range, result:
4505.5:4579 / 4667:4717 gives 1.41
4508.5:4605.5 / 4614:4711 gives 1.23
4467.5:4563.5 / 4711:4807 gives 1.60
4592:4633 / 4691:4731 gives 1.20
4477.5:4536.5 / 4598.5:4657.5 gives 1.25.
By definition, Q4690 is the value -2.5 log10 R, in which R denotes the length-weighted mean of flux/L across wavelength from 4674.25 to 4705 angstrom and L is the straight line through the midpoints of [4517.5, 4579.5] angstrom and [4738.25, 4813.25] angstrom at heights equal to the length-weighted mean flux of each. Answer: -0.052 mag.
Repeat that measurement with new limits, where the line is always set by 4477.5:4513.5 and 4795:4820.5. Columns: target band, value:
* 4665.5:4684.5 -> -0.04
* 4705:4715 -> 0.05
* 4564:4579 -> -0.04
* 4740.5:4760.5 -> -0.09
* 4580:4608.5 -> -0.05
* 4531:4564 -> 0.18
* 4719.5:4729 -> -0.11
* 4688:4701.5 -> -0.06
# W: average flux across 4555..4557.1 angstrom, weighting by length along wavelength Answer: 24.5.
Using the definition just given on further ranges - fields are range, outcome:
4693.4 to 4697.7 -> 26.7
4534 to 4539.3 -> 14.3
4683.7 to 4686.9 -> 27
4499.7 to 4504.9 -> 20.1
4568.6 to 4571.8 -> 23.9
